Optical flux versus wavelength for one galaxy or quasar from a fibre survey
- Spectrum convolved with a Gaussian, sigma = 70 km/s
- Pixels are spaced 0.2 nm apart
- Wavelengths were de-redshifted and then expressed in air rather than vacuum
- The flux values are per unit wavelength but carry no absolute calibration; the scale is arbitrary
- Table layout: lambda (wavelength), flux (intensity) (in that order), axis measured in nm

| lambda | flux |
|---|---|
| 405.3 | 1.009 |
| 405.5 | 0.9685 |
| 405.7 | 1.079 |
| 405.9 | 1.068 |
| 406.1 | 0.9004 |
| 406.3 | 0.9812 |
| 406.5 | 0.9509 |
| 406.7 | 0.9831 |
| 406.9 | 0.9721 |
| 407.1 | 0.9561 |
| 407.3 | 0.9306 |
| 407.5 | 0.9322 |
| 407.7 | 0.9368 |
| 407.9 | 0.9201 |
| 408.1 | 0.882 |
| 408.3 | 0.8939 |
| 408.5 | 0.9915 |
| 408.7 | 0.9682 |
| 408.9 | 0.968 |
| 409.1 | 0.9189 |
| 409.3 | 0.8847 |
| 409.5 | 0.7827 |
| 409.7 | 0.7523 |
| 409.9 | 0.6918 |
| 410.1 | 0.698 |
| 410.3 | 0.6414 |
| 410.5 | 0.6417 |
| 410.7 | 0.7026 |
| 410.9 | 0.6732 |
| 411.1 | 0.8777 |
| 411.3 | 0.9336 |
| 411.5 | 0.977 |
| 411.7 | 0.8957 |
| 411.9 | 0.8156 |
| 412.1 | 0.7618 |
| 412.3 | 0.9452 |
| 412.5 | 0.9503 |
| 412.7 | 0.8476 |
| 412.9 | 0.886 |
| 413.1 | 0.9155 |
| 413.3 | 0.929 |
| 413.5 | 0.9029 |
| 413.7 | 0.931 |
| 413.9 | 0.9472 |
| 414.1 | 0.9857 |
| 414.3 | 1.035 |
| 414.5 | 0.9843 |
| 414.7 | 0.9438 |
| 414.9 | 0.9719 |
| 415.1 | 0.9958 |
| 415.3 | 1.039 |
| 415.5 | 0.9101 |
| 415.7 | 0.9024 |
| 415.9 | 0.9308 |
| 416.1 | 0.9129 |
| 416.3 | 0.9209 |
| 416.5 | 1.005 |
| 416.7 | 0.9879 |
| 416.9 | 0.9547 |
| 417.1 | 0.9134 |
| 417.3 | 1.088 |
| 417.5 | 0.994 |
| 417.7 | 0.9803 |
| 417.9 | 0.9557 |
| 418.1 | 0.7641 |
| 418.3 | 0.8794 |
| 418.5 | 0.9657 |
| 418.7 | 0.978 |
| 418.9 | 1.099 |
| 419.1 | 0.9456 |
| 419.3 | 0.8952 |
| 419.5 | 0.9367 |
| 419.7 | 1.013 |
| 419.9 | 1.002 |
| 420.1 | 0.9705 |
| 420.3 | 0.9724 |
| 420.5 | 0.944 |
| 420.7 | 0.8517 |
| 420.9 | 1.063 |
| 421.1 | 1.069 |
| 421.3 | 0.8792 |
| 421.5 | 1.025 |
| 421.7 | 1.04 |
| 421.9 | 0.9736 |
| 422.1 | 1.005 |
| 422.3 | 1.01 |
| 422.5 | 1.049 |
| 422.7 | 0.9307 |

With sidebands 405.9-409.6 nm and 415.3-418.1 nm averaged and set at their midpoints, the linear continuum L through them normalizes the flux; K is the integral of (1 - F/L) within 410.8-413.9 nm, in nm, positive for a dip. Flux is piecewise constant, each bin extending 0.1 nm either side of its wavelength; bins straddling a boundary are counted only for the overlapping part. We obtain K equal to 0.20 nm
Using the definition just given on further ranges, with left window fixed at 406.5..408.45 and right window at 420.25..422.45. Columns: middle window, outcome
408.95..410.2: 0.20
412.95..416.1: 0.03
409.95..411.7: 0.32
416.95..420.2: 0.05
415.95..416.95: 0.01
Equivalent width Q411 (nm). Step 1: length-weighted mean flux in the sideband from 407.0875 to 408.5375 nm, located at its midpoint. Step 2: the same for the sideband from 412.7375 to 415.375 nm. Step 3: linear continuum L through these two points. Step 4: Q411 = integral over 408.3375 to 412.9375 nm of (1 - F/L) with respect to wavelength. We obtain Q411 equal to 0.511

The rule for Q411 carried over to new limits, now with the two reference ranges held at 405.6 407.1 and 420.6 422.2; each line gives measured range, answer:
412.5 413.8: 0.109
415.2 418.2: 0.114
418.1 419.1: 0.033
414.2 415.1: 0.003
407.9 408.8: 0.051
